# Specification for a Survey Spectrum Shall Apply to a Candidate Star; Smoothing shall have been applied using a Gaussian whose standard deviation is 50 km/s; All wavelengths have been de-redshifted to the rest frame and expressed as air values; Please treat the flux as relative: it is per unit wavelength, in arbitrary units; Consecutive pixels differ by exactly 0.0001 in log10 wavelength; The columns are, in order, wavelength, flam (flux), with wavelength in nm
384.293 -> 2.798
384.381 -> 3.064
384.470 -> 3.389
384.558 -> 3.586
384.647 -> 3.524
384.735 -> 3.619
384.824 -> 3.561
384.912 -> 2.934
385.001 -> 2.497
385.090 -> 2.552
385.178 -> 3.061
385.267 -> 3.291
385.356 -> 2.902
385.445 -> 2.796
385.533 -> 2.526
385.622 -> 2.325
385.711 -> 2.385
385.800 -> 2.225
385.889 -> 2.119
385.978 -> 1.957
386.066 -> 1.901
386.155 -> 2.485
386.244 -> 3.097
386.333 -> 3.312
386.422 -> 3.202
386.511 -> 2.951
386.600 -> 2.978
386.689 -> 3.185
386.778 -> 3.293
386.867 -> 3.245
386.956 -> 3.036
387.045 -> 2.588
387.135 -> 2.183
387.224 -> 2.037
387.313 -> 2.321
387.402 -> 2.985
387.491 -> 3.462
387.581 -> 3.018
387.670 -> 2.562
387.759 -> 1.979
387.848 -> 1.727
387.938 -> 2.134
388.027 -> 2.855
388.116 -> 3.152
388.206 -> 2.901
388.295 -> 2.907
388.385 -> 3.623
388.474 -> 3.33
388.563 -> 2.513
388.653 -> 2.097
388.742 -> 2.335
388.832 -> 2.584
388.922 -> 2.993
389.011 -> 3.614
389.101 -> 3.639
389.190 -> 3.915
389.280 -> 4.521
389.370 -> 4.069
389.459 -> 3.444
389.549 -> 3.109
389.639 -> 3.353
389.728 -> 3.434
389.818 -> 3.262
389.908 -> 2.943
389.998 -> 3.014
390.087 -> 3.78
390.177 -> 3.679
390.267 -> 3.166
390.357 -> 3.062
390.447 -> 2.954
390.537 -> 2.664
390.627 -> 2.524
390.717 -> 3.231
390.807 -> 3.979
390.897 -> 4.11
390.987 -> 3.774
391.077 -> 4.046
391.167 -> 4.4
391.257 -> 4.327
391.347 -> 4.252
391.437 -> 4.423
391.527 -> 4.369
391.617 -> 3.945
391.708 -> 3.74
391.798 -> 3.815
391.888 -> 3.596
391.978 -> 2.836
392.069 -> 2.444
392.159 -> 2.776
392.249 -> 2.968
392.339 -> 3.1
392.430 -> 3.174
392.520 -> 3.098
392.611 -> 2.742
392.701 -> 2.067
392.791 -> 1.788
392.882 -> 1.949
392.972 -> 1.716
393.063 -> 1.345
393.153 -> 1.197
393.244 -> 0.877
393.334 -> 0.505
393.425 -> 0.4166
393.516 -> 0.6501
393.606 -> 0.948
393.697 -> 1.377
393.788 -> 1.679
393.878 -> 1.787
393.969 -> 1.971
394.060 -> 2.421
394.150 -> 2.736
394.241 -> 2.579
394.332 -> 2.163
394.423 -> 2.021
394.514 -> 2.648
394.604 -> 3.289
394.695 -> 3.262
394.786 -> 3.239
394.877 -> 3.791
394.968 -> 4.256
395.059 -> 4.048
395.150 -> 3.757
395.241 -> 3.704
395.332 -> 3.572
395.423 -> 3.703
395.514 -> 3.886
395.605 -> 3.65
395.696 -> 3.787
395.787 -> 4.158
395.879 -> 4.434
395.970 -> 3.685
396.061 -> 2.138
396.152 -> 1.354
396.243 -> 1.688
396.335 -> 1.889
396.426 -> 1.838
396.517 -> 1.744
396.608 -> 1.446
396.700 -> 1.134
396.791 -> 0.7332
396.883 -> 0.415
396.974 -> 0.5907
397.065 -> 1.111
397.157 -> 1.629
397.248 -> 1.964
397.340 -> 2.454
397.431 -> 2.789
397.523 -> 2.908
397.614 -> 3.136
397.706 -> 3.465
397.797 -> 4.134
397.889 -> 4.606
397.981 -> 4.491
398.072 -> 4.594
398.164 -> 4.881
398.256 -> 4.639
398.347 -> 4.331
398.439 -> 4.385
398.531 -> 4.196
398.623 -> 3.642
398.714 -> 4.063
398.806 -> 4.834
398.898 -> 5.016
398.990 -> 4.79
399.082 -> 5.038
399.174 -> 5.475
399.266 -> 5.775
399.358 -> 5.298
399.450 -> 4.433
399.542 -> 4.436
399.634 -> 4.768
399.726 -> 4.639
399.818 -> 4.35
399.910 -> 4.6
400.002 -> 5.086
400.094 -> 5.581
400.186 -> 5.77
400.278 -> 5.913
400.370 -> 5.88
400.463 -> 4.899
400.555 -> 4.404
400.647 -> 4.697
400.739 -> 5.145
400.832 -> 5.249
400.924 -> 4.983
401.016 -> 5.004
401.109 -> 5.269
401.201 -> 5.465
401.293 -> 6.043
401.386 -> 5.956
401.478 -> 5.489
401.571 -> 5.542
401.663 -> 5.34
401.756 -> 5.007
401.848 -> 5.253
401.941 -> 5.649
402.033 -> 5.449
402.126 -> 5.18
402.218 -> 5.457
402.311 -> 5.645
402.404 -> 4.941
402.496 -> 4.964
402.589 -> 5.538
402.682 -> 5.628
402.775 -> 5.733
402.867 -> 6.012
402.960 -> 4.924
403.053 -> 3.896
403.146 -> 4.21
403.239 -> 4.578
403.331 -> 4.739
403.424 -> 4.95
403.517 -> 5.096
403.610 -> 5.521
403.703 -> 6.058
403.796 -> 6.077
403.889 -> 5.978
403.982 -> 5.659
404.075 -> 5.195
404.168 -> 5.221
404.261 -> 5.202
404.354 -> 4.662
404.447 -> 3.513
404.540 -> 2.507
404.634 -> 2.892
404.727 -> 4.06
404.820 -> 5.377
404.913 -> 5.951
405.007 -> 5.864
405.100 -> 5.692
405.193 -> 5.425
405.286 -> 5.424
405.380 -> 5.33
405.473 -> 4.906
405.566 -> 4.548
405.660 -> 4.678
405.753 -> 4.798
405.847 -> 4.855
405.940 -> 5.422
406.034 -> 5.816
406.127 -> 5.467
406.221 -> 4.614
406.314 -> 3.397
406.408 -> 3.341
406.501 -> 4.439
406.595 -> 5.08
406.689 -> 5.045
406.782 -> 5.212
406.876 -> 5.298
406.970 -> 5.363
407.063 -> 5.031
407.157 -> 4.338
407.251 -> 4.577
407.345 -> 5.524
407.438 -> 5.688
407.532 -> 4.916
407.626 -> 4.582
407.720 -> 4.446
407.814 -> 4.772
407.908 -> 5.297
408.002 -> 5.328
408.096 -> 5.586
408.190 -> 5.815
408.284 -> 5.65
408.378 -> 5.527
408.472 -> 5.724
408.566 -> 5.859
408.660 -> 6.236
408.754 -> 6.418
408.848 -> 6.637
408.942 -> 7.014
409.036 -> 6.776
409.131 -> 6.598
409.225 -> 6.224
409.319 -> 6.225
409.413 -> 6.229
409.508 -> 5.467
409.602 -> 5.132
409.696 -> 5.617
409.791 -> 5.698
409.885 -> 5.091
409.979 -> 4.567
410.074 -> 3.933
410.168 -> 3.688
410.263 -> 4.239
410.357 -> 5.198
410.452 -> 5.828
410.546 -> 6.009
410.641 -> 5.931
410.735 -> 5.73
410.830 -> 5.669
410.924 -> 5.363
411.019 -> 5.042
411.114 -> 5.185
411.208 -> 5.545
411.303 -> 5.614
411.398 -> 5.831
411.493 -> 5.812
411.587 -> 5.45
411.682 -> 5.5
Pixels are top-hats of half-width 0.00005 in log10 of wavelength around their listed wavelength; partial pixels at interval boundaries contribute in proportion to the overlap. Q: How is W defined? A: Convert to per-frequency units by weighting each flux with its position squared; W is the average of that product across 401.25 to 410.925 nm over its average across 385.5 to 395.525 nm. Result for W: 1.97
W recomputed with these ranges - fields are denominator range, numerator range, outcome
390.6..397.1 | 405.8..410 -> 2.16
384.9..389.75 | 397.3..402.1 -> 1.79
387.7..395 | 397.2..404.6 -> 1.78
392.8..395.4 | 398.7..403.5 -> 2.32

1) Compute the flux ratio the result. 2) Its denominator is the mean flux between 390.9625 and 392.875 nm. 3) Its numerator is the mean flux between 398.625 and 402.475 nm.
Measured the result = 1.52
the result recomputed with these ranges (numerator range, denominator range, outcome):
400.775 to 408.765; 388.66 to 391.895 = 1.45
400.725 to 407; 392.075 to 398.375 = 1.96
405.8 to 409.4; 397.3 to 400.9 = 1.17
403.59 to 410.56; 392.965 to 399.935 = 1.70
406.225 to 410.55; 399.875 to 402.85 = 0.99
